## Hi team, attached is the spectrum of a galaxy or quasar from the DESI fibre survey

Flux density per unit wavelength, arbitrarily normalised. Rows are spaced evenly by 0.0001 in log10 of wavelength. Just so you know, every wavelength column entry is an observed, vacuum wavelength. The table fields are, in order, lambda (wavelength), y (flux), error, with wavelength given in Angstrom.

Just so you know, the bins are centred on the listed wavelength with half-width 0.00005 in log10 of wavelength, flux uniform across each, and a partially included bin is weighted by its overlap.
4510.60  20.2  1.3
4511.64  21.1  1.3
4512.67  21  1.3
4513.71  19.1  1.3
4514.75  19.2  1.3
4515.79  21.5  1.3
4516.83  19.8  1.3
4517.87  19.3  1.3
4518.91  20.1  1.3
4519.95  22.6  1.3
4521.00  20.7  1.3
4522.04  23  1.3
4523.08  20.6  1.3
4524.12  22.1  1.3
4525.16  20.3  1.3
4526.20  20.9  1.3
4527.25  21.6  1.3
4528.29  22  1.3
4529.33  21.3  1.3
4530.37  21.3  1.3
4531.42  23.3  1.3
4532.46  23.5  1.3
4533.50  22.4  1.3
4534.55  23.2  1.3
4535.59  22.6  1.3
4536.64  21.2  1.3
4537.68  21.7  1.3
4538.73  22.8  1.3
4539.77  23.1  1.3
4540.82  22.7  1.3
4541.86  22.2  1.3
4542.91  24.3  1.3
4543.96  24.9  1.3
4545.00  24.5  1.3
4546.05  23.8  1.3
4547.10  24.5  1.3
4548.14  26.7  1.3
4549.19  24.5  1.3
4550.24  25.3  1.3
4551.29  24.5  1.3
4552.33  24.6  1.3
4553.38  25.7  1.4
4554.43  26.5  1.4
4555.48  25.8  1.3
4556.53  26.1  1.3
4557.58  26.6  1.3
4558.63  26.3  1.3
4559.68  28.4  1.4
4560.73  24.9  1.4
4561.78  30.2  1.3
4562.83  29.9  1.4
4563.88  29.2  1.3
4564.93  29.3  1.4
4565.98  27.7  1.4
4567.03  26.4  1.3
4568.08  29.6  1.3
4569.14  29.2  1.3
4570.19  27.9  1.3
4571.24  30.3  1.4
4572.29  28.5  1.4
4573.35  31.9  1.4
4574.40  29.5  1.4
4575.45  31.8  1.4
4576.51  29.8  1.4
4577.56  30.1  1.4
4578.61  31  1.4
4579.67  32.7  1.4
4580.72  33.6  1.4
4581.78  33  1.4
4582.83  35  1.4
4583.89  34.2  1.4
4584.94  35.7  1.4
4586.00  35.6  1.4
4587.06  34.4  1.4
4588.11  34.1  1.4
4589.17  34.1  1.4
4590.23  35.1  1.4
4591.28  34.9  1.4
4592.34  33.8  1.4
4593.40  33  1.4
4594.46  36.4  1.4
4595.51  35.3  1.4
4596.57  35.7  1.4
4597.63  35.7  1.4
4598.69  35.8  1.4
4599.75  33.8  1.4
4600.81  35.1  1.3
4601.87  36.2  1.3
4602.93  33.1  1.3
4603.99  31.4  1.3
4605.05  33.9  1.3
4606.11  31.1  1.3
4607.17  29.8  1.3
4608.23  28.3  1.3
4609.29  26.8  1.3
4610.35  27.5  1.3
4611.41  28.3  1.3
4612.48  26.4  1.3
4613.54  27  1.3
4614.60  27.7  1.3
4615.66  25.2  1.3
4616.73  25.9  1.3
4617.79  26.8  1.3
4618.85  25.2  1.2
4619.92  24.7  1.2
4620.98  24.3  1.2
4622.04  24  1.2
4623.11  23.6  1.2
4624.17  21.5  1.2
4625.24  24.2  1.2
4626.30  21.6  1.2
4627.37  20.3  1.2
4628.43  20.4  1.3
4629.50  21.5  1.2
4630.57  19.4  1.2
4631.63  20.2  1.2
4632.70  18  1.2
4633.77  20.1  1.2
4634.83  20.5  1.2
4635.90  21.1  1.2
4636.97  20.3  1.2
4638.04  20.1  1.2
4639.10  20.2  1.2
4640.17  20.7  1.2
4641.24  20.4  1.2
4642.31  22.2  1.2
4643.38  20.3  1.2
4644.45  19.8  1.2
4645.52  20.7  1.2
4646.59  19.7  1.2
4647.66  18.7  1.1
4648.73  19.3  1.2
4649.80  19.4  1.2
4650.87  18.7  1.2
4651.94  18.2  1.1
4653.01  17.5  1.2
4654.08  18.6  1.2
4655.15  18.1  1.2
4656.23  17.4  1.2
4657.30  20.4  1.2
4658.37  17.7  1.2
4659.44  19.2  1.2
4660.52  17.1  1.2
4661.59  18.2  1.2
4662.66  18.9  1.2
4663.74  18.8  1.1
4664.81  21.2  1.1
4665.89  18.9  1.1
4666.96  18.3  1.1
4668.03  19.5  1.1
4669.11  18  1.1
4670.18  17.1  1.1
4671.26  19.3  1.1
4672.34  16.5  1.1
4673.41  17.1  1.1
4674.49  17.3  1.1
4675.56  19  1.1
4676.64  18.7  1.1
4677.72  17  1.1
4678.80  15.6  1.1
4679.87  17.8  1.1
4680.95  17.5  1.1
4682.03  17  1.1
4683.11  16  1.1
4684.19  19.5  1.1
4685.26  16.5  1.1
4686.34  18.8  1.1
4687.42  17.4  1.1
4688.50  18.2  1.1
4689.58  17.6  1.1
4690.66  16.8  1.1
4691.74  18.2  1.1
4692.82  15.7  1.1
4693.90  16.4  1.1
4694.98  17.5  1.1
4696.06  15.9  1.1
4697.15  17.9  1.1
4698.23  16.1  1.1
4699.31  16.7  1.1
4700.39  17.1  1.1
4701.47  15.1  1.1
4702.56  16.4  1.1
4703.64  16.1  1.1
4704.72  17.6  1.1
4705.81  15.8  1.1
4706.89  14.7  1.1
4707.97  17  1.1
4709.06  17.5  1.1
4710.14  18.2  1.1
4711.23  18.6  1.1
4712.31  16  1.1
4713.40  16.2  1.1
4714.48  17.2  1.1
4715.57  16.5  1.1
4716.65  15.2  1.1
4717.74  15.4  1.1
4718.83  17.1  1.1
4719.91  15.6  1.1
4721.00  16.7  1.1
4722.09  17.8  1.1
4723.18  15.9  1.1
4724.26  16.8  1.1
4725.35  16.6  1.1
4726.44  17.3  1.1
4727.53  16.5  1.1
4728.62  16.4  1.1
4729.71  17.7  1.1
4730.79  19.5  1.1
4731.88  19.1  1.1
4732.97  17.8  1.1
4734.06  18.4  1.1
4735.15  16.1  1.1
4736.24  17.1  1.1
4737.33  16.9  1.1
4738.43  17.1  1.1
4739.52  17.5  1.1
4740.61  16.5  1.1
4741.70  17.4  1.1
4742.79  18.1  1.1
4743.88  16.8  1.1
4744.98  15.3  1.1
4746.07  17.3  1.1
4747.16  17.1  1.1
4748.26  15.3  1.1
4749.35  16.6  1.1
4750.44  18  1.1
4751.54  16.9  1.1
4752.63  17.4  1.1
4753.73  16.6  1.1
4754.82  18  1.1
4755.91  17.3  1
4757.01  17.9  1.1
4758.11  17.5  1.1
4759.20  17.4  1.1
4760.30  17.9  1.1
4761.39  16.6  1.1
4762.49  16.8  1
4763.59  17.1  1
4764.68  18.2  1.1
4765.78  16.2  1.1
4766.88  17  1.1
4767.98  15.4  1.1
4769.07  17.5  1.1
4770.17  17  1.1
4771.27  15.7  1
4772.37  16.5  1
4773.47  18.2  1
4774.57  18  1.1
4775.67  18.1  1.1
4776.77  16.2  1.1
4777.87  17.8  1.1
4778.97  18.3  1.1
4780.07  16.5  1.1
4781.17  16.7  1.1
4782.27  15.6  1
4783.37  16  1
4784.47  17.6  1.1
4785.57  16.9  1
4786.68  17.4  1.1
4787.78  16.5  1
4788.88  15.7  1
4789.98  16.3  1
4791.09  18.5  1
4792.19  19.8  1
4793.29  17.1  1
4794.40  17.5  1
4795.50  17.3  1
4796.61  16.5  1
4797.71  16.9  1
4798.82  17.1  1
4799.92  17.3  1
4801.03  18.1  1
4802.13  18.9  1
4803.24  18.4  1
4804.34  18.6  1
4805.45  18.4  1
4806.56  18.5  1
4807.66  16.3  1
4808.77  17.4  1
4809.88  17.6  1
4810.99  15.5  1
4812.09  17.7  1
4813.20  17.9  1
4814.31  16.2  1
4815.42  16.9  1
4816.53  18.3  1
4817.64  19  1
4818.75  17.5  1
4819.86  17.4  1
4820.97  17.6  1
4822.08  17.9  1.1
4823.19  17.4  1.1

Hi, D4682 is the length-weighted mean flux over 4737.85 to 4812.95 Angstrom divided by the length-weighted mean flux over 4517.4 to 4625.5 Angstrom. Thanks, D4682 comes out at 0.6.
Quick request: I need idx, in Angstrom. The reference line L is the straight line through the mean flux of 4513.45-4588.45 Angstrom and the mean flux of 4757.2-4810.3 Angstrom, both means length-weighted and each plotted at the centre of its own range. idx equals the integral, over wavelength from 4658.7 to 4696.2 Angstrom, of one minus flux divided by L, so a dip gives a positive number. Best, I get 6.1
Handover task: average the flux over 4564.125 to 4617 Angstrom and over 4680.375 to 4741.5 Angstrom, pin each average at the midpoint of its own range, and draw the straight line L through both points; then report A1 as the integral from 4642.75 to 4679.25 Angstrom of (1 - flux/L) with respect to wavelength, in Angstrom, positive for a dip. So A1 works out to 7.1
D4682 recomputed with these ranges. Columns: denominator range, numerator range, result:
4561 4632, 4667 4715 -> 0.58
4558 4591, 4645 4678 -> 0.60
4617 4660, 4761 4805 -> 0.83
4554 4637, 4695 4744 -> 0.59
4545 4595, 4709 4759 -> 0.57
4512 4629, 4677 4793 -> 0.63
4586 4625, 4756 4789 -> 0.56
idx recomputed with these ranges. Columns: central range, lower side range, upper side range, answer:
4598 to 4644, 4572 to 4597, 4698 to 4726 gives 5.61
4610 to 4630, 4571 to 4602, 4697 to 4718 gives 3.03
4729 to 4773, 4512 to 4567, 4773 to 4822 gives 3.27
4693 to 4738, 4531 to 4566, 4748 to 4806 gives 5.81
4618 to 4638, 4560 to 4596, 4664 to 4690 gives 2.44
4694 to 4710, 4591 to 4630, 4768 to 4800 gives 4.28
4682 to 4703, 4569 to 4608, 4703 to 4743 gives 3.63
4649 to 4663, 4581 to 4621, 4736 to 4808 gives 4.46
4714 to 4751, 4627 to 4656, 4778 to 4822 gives 2.89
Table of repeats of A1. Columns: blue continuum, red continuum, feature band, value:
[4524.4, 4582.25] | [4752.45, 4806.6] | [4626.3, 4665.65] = 5.1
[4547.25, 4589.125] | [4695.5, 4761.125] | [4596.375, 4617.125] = -3.3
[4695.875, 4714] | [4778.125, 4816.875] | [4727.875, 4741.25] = -0.5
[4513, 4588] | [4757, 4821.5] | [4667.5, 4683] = 2.8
